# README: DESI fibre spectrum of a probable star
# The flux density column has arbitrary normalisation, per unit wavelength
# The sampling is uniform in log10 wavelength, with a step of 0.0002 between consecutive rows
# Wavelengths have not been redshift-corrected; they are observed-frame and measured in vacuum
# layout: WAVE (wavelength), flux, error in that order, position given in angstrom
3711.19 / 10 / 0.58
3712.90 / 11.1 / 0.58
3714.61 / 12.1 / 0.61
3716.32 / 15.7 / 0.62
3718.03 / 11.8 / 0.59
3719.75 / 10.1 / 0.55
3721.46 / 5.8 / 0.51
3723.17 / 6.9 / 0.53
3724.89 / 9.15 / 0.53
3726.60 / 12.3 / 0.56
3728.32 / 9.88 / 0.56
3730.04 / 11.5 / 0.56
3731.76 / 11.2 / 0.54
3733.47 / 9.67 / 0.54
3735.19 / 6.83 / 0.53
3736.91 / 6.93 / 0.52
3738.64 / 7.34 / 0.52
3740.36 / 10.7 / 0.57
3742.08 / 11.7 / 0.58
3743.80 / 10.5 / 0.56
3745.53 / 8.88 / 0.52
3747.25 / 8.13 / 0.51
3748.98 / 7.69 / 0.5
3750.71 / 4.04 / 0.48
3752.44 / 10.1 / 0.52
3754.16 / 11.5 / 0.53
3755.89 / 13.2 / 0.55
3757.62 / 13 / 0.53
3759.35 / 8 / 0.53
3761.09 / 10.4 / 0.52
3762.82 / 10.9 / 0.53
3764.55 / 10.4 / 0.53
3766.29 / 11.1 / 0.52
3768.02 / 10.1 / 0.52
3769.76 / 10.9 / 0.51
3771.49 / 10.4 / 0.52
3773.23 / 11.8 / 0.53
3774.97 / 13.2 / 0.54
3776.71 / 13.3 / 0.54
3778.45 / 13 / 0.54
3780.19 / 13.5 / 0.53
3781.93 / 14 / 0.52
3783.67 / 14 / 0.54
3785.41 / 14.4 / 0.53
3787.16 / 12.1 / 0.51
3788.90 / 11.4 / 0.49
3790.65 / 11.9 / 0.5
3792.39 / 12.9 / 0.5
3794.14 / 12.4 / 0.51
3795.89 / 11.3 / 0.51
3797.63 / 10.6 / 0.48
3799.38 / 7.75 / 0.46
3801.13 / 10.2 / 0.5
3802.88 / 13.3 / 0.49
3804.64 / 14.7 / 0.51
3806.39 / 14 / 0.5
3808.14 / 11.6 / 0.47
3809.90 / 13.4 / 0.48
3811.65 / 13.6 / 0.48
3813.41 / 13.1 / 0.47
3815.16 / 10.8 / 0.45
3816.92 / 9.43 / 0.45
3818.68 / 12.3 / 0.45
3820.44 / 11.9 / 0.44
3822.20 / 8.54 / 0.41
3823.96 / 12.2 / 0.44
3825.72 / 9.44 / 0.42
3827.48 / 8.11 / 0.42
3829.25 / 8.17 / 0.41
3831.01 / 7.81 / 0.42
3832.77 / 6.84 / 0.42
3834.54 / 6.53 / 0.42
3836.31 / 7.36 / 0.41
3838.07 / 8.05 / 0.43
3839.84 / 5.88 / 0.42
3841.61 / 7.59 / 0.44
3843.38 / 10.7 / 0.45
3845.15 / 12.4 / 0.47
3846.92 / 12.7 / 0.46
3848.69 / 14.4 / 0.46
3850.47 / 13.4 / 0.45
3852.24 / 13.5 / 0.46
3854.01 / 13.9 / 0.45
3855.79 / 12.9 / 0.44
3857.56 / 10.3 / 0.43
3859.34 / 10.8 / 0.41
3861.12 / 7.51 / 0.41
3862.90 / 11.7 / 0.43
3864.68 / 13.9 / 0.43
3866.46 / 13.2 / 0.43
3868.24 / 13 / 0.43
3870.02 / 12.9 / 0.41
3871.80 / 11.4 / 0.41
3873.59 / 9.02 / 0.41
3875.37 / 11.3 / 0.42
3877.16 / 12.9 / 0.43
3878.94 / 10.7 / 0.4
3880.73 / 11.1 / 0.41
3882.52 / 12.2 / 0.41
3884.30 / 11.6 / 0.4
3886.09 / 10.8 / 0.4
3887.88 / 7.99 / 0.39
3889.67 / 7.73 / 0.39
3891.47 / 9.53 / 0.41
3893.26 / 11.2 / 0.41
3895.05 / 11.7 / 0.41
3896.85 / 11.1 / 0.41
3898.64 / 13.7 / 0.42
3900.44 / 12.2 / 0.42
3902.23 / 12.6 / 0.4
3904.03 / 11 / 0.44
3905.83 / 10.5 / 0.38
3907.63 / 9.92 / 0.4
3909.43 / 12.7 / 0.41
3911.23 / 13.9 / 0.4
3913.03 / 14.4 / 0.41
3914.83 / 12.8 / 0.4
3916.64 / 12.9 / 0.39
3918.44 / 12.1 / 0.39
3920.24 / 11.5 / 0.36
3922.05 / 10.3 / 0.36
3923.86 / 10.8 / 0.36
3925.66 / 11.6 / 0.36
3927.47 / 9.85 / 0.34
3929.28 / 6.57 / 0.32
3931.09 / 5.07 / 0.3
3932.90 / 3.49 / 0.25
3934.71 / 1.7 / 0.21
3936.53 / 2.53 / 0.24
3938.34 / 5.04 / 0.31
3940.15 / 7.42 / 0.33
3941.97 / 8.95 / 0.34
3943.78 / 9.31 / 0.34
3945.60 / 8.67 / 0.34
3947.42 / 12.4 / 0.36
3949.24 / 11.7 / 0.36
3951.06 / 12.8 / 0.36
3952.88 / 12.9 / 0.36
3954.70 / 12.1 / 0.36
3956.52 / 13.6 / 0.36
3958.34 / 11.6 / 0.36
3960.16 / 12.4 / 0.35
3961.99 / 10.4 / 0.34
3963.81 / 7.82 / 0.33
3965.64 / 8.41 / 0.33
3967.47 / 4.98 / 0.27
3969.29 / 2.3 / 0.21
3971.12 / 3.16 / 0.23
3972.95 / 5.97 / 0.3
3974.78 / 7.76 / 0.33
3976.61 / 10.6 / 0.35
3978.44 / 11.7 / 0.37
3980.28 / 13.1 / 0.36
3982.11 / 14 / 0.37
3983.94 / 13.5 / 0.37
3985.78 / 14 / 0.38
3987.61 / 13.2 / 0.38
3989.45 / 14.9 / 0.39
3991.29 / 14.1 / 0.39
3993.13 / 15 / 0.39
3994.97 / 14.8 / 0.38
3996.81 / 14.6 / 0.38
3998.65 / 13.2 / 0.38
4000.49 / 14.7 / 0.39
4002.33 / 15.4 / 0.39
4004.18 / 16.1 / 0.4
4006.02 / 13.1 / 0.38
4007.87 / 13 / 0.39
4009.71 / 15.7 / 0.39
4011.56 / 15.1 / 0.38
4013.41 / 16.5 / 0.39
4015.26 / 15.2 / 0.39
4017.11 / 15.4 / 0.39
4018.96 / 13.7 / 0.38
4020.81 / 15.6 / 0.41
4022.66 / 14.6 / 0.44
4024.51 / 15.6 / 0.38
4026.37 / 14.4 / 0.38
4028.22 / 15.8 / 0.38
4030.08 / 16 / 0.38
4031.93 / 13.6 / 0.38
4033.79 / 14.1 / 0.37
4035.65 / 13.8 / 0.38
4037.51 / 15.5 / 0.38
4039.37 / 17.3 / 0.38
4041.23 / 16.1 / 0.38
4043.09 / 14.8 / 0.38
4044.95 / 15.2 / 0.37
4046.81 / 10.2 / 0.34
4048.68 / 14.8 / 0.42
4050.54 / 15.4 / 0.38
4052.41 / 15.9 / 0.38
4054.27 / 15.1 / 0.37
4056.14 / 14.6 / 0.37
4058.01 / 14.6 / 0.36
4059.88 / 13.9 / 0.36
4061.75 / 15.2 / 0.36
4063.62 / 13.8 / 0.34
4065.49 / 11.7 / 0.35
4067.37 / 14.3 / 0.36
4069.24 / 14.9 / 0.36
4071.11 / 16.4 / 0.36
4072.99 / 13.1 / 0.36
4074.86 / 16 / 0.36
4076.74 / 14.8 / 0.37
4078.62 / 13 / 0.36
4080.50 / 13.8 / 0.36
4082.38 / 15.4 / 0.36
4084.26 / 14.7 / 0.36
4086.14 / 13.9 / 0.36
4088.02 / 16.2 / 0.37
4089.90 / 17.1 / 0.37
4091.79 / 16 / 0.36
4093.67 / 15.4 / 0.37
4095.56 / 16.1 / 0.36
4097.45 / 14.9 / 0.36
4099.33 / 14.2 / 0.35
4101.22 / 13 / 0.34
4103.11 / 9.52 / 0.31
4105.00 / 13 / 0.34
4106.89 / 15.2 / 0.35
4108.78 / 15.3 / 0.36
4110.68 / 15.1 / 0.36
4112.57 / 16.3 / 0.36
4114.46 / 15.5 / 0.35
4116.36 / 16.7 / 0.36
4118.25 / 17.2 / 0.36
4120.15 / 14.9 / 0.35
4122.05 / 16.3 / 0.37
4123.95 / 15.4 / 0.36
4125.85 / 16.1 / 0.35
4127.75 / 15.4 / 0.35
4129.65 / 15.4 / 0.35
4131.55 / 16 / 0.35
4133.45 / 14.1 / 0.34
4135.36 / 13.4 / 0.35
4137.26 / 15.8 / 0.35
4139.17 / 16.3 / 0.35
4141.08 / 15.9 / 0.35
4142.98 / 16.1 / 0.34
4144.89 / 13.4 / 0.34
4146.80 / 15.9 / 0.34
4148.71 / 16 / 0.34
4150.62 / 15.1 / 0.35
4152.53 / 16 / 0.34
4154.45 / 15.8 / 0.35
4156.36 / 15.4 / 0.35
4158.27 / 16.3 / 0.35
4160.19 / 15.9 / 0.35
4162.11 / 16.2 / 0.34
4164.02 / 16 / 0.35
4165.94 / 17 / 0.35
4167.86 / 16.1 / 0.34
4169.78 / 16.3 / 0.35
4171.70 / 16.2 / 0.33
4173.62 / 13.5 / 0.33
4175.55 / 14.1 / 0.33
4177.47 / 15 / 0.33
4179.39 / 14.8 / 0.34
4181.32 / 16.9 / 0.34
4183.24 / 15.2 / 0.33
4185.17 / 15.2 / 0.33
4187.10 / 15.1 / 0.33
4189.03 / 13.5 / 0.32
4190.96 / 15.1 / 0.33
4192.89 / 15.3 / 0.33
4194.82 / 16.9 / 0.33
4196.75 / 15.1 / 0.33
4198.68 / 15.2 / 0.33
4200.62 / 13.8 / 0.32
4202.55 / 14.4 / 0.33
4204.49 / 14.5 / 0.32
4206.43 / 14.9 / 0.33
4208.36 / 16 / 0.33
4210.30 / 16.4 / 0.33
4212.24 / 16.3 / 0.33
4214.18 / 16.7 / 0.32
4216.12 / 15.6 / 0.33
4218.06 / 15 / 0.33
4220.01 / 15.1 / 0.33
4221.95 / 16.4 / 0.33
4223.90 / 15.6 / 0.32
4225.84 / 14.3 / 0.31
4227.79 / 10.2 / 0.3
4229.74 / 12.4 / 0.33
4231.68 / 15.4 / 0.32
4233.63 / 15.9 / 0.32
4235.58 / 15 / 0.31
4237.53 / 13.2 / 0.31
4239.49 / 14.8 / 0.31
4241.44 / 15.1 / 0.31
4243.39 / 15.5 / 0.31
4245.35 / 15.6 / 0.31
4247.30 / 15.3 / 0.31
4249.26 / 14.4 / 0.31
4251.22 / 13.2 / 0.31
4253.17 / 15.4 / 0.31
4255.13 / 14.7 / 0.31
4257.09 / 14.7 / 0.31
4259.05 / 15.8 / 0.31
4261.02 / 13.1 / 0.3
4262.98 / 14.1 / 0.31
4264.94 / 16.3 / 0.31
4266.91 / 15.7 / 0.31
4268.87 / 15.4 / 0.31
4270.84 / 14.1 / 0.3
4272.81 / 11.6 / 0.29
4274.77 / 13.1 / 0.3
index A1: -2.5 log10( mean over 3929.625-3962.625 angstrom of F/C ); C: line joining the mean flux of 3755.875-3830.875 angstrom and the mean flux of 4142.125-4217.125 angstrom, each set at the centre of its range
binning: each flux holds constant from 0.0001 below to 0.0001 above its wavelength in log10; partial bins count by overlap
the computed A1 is 0.42 mag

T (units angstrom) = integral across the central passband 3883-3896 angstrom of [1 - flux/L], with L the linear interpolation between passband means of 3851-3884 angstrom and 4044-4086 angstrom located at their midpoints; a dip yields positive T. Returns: 2.1 angstrom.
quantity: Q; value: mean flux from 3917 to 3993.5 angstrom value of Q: 9.74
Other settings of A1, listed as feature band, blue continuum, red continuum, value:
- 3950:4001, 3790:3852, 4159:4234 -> 0.116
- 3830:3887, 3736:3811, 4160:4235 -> 0.107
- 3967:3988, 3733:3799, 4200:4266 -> 0.310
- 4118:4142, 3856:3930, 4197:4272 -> -0.127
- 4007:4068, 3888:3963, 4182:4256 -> -0.219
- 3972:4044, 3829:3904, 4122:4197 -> -0.083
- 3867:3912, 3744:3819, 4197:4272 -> 0.087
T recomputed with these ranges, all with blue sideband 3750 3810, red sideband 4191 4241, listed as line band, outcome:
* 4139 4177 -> -2.9 angstrom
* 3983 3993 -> -0.6 angstrom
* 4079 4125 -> -3.0 angstrom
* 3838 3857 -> 1.0 angstrom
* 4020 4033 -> -1.5 angstrom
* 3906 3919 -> 0.1 angstrom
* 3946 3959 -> 0.7 angstrom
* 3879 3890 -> 1.8 angstrom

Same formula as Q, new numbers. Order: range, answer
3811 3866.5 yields 10.5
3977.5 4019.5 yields 14.4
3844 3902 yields 11.7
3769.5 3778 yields 12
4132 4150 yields 15.2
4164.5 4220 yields 15.4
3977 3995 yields 13.7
